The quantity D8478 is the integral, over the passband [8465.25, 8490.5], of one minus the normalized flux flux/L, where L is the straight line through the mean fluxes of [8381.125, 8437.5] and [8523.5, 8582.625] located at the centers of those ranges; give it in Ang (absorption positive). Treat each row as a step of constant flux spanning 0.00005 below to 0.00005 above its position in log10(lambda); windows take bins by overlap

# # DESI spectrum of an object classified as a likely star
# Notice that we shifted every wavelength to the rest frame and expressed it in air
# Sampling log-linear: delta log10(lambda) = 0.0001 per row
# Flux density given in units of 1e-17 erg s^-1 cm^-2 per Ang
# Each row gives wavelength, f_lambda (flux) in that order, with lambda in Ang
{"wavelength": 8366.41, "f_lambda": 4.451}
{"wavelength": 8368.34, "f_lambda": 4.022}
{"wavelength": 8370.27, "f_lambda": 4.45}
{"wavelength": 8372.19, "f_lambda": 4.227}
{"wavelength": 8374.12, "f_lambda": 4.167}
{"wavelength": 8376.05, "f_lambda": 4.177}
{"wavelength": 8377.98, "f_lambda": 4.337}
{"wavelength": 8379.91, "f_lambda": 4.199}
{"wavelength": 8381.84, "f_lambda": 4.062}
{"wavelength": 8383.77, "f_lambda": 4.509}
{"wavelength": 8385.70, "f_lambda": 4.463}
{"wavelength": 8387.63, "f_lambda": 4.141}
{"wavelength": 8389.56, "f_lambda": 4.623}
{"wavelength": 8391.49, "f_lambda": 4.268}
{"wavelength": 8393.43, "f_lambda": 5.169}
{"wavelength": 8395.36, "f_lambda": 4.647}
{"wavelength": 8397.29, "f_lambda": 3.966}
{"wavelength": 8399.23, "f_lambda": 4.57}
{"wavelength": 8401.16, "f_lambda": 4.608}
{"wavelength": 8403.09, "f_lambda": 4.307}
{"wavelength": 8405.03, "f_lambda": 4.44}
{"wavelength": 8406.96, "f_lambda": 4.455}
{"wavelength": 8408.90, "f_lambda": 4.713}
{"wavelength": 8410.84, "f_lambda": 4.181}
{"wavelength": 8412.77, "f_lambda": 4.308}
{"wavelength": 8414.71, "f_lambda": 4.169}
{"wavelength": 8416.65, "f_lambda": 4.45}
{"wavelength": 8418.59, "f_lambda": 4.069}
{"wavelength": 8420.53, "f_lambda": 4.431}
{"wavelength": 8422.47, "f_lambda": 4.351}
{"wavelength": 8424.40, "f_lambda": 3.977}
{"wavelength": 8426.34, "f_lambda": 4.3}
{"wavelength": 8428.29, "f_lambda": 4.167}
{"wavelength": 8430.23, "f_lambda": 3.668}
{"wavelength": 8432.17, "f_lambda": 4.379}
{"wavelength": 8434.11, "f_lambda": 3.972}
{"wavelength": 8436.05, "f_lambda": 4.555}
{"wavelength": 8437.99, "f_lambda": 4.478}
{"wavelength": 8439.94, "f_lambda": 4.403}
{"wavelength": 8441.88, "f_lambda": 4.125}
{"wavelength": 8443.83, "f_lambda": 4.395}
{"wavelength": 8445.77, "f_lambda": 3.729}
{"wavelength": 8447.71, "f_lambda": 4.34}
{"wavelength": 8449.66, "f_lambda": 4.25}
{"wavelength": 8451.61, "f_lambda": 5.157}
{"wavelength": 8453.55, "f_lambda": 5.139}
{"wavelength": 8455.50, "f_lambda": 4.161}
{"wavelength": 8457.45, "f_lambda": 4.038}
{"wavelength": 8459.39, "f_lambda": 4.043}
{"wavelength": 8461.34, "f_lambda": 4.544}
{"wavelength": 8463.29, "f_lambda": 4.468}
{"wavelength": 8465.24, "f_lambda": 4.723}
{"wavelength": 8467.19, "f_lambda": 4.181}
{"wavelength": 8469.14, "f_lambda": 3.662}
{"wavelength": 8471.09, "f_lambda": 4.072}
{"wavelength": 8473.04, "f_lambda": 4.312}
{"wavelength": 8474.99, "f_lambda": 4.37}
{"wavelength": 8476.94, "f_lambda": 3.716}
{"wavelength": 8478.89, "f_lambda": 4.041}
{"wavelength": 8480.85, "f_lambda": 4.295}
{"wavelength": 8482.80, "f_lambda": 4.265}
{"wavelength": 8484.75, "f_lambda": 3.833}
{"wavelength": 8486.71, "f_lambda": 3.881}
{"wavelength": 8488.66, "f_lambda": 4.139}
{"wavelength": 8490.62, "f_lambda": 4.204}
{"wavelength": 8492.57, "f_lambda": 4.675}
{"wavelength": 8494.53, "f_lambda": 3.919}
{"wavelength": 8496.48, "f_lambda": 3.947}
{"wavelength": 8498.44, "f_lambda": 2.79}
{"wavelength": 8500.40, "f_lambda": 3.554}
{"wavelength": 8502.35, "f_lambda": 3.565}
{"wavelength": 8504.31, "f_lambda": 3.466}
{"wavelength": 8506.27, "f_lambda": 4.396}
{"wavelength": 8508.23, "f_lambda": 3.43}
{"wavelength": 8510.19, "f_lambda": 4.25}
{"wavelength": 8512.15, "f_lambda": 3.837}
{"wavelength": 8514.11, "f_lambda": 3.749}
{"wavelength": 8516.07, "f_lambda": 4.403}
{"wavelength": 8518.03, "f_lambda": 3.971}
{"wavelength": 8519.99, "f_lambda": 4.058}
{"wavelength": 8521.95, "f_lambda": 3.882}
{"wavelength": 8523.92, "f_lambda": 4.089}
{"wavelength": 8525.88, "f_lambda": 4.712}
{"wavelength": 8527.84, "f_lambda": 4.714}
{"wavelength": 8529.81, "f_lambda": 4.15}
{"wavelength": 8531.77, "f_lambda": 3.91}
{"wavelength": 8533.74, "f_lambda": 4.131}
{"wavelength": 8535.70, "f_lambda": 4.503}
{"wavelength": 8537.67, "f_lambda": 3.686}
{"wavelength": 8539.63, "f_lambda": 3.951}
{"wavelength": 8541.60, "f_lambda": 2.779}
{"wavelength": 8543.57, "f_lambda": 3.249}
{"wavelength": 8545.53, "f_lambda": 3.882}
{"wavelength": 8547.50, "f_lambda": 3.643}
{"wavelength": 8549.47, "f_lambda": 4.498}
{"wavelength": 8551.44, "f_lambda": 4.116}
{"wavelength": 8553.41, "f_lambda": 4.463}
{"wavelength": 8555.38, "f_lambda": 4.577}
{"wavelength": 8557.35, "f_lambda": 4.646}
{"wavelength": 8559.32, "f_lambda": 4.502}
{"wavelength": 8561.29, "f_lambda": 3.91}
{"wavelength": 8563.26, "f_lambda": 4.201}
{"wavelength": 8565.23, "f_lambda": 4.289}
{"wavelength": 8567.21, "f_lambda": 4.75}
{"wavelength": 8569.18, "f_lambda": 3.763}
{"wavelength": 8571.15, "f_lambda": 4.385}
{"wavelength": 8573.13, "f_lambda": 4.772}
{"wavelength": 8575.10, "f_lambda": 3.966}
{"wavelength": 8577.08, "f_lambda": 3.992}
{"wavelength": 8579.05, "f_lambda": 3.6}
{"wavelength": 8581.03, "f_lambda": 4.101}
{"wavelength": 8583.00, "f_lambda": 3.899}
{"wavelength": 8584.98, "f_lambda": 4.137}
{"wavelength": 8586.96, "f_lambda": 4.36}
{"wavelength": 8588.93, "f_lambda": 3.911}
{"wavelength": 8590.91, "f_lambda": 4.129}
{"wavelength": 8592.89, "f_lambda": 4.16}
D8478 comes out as 0.9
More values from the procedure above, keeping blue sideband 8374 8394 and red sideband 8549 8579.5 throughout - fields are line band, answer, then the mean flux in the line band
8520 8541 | 0.8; 4.14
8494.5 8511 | 2.4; 3.68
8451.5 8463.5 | -0.4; 4.46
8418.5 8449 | 0.9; 4.21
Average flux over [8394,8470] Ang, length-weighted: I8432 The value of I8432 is 4.33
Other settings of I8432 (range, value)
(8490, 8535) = 3.99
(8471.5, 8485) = 4.13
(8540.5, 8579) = 4.11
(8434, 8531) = 4.14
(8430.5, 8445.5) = 4.27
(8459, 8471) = 4.26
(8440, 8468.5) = 4.37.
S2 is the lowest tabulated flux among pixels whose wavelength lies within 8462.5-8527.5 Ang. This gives 2.79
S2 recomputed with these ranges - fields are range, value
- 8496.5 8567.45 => 2.779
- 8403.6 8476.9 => 3.662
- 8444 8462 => 3.729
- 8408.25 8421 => 4.069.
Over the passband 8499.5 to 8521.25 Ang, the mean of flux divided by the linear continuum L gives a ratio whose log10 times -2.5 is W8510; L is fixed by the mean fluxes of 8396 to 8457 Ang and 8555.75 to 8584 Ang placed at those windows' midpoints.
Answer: 0.100 mag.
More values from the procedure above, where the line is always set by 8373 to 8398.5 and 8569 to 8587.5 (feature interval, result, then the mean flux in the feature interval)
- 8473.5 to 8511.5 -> 0.075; 3.94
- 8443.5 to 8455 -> -0.054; 4.5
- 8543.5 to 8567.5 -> -0.025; 4.23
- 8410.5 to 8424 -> 0.012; 4.27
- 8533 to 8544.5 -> 0.124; 3.71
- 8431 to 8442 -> -0.007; 4.32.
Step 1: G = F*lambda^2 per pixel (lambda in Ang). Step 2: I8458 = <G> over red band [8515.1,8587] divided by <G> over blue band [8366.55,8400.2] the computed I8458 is 1.0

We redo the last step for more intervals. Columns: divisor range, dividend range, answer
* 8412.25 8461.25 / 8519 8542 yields 0.97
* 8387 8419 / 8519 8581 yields 0.96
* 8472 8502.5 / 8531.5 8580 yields 1.04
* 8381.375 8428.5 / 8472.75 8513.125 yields 0.92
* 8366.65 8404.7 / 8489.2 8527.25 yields 0.93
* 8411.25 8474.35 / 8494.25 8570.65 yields 0.96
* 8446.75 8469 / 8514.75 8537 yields 0.97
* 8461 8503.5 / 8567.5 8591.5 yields 1.04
